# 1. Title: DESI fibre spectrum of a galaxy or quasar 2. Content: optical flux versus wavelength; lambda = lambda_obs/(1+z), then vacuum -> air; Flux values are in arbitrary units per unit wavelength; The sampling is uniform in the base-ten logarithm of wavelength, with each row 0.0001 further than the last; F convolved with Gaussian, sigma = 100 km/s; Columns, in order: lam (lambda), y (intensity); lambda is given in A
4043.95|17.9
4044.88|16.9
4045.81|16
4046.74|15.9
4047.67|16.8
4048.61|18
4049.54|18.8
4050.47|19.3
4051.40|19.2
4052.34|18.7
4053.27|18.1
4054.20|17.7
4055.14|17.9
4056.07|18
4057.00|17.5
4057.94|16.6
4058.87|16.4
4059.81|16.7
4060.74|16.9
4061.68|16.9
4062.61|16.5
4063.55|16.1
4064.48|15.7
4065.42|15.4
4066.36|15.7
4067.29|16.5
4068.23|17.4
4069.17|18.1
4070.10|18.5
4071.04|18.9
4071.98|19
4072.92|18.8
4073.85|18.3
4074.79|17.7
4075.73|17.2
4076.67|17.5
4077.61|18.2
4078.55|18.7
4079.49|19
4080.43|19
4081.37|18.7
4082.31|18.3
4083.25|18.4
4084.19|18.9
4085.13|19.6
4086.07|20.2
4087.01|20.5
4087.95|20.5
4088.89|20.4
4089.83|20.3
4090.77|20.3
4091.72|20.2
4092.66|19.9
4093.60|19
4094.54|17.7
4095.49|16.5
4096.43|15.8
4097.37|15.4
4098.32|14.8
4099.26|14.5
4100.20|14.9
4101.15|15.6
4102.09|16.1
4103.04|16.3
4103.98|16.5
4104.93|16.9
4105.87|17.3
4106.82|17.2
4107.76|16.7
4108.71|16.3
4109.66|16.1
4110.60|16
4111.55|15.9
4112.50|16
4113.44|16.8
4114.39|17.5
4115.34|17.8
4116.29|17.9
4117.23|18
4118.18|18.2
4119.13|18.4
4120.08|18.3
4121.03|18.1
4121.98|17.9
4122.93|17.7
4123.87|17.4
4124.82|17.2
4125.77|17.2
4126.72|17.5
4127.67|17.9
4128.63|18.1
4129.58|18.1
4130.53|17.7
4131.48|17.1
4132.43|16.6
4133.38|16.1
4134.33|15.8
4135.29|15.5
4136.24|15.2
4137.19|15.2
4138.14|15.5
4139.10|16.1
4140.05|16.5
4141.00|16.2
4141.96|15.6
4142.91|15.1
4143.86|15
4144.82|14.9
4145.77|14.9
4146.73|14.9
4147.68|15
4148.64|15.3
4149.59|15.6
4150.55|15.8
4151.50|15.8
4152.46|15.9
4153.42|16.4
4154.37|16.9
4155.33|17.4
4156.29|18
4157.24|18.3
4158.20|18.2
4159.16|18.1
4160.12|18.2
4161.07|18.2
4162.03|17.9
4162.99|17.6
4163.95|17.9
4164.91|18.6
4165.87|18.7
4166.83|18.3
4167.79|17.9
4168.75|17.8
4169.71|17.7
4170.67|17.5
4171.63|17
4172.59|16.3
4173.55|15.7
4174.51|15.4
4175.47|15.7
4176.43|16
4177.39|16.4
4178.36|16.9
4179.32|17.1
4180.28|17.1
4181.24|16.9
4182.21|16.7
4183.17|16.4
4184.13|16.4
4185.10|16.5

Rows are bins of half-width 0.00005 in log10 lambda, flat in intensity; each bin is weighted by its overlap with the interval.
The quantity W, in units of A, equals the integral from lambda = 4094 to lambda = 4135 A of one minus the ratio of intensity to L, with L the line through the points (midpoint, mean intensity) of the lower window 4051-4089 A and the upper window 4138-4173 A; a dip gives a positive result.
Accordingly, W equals 1.1 A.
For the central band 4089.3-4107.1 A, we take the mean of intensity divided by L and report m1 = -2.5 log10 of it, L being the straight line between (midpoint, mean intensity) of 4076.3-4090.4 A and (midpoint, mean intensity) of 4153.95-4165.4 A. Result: 0.11 mag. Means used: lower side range 19.2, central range 17.1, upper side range 17.9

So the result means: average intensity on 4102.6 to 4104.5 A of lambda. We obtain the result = 16.4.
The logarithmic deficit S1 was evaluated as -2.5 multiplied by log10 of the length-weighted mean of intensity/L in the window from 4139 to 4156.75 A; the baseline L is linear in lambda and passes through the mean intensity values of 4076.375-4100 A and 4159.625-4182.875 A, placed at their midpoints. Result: 0.11 mag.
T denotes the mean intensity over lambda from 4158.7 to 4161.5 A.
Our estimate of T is 18.2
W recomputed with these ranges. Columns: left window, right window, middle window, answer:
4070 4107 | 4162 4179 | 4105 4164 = 2.51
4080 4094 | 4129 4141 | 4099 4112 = 1.52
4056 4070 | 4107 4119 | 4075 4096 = -2.73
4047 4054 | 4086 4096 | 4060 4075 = 1.26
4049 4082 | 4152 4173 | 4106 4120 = 0.47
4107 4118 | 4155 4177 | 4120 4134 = -0.37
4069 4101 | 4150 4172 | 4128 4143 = 1.26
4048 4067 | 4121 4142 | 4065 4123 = -2.28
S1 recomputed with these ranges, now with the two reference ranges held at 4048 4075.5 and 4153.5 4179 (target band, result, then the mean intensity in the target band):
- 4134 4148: 0.13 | 15.4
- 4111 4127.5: 0.00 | 17.5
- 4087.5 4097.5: -0.08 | 18.8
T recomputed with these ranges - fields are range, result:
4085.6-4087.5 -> 20.4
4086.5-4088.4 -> 20.5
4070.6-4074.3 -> 18.8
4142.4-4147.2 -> 15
